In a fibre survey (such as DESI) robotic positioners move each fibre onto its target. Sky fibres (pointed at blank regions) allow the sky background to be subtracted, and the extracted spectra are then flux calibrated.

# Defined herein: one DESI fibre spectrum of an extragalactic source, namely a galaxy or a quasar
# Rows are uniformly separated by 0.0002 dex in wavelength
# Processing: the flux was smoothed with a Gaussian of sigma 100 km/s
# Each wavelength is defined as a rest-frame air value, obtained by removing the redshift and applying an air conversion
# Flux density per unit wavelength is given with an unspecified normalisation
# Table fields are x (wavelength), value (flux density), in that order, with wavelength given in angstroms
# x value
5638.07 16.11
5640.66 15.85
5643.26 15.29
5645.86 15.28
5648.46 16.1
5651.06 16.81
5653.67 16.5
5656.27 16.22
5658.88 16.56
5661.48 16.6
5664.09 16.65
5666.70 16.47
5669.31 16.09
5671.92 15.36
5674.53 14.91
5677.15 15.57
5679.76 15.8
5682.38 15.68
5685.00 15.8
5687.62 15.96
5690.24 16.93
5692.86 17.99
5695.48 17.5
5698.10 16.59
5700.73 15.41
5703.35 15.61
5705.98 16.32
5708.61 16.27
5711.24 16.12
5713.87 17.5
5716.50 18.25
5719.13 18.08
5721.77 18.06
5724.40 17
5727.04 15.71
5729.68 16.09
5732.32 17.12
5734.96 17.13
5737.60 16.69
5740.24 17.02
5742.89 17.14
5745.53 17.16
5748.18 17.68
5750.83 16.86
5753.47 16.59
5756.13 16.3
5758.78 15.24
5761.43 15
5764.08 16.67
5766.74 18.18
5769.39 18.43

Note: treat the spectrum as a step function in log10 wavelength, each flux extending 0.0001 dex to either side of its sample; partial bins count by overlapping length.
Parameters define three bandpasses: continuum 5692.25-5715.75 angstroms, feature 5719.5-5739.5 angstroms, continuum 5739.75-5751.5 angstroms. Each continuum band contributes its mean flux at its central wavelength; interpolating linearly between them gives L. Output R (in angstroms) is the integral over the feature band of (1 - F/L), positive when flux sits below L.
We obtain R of 0.1 angstroms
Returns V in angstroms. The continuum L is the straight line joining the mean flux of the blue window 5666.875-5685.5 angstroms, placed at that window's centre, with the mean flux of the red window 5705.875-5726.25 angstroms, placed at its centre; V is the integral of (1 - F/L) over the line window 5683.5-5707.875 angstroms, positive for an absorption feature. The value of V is -0.1 angstroms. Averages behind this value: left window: 15.6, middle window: 16.4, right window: 17.2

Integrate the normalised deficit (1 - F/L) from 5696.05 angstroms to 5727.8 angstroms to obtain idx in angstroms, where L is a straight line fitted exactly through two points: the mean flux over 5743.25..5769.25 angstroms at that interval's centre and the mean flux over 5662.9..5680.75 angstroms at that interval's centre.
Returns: -1.0 angstroms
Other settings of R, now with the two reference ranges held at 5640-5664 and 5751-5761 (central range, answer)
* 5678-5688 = 0.21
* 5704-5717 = -0.52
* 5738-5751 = -0.89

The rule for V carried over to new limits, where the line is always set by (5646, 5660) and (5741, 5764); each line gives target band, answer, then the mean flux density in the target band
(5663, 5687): 0.8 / 15.8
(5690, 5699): -0.5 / 17.3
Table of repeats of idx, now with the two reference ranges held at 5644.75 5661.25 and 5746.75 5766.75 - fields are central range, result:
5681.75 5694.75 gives -0.2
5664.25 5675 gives 0.3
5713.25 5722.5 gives -0.9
